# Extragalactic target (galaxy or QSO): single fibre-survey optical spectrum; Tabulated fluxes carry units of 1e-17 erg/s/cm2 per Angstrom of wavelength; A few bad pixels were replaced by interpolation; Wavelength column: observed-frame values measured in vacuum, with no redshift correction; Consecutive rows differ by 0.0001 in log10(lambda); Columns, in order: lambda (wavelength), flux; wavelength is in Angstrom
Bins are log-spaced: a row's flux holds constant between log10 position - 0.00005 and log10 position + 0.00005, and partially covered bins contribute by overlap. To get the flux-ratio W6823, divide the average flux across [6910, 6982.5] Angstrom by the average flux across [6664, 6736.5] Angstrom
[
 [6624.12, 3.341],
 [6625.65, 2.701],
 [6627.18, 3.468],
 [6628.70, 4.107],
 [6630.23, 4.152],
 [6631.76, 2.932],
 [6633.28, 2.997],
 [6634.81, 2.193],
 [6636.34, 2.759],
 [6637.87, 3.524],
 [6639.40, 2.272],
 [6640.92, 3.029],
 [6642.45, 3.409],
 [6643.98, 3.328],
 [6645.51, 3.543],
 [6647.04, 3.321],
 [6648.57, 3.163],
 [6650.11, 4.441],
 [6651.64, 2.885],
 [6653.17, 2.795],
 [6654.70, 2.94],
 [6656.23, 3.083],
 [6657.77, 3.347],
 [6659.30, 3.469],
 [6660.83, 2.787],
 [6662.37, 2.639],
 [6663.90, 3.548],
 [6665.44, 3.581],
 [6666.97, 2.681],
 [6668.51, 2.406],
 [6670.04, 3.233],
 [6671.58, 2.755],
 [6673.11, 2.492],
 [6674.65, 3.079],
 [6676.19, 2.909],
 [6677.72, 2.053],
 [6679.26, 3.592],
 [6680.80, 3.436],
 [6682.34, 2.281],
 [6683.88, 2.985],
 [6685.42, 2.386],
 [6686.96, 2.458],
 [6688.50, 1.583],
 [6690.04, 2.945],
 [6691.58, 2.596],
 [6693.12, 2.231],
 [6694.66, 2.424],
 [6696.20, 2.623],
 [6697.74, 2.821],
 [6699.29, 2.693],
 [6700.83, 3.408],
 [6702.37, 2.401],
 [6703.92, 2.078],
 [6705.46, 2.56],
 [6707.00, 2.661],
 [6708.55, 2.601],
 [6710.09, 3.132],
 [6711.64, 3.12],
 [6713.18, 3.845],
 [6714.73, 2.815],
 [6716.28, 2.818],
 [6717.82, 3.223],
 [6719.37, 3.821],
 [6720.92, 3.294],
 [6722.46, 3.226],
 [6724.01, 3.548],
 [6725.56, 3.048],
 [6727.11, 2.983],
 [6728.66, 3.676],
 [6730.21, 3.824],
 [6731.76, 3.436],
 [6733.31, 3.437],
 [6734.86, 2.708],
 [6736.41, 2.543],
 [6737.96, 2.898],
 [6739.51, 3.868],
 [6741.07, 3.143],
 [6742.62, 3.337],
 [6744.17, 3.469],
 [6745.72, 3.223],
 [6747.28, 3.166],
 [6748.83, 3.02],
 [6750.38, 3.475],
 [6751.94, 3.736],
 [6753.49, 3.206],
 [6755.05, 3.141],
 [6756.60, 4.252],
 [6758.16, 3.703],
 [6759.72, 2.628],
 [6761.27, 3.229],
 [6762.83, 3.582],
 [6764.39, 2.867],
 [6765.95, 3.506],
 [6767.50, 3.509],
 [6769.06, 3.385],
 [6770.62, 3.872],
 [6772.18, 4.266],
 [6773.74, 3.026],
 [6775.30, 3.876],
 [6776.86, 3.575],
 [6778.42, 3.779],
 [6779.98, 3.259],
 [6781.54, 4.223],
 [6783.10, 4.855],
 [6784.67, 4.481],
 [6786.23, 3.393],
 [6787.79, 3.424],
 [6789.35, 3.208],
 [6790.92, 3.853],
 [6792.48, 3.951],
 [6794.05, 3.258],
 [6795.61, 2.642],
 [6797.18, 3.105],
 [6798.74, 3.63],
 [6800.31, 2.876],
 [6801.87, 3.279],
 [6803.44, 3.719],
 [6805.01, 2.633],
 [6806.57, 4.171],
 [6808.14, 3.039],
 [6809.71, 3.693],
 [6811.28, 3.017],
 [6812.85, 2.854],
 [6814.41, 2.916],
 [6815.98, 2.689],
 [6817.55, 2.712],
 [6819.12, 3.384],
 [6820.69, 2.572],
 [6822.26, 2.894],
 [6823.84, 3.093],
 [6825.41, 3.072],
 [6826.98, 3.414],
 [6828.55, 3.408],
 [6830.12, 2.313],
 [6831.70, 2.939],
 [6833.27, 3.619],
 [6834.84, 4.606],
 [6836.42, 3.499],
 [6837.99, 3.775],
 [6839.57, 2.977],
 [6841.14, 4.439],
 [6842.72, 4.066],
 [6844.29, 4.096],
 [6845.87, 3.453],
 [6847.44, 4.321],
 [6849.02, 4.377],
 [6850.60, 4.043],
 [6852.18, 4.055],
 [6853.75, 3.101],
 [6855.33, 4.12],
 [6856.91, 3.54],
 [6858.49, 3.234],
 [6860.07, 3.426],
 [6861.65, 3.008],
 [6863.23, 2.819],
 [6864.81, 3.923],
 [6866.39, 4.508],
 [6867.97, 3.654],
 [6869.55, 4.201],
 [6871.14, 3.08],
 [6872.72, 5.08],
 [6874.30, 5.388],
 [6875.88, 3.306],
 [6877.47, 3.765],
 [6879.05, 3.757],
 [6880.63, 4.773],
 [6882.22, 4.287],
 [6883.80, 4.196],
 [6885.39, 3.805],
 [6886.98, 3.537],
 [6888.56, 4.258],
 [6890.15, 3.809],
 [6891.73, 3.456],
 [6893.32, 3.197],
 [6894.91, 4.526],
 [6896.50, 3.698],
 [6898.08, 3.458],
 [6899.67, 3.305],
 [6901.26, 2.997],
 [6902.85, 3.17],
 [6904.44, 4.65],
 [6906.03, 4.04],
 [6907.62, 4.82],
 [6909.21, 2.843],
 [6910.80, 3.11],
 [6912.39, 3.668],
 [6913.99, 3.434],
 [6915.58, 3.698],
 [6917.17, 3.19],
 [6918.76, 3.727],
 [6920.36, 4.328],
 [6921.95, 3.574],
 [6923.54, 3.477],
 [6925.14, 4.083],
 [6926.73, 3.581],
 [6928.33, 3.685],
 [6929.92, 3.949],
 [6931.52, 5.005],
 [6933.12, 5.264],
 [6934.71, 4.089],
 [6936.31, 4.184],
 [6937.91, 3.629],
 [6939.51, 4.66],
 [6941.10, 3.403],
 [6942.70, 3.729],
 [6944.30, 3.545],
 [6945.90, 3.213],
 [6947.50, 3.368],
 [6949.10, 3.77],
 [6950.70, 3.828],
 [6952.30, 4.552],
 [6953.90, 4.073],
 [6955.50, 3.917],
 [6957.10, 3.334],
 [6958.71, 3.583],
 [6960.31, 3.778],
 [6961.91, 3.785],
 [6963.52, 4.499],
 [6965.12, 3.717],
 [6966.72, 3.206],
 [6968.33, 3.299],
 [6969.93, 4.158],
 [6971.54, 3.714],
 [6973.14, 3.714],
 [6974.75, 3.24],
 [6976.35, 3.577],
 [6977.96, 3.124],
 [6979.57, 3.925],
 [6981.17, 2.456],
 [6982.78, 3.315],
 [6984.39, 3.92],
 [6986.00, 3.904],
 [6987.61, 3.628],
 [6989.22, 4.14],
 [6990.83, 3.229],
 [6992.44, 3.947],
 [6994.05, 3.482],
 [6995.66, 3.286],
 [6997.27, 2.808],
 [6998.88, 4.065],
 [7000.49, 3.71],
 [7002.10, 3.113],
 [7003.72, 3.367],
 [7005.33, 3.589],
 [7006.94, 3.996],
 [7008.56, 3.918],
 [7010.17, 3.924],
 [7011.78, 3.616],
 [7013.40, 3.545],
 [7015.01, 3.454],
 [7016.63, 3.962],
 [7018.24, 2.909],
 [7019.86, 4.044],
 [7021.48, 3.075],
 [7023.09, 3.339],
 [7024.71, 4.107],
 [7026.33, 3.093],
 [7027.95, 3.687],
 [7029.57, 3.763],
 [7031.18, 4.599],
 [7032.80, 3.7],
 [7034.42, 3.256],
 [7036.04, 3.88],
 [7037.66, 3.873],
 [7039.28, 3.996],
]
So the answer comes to 1.29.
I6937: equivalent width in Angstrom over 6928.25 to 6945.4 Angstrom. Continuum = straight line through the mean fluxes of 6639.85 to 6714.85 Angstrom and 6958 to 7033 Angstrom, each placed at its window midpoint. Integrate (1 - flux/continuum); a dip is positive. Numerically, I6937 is -3.1 Angstrom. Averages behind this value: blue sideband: 2.91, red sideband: 3.62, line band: 4.11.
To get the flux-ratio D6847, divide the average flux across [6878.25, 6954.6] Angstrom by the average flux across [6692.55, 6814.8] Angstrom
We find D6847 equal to 1.2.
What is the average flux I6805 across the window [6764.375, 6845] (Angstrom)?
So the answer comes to 3.44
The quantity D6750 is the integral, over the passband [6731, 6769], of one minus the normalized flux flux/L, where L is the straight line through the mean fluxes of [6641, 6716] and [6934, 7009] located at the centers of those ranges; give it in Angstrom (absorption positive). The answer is -2.50 Angstrom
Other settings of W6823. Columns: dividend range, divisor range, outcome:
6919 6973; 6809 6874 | 1.10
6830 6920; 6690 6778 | 1.18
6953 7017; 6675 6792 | 1.13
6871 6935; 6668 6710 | 1.46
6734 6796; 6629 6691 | 1.16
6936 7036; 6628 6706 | 1.25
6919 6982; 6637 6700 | 1.30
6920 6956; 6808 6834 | 1.30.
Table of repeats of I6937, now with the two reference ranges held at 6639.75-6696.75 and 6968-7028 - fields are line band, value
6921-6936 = -2.9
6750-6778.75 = -3.6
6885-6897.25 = -1.6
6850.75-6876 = -3.8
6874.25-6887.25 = -2.7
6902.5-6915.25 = -1.3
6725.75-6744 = -1.2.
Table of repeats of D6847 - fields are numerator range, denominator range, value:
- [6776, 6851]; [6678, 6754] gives 1.15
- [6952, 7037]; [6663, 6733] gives 1.24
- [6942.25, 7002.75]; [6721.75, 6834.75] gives 1.08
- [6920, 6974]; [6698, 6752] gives 1.23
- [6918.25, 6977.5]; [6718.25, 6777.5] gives 1.14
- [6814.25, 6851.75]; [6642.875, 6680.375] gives 1.12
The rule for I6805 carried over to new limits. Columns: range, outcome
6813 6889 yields 3.65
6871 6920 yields 3.82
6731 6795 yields 3.48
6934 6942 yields 3.99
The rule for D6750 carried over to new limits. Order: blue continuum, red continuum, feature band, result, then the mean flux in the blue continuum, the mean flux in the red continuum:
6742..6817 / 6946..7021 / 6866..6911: -4.4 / 3.44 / 3.63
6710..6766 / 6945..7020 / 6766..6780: -1.2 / 3.29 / 3.63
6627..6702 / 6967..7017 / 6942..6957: -1.1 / 2.97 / 3.58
